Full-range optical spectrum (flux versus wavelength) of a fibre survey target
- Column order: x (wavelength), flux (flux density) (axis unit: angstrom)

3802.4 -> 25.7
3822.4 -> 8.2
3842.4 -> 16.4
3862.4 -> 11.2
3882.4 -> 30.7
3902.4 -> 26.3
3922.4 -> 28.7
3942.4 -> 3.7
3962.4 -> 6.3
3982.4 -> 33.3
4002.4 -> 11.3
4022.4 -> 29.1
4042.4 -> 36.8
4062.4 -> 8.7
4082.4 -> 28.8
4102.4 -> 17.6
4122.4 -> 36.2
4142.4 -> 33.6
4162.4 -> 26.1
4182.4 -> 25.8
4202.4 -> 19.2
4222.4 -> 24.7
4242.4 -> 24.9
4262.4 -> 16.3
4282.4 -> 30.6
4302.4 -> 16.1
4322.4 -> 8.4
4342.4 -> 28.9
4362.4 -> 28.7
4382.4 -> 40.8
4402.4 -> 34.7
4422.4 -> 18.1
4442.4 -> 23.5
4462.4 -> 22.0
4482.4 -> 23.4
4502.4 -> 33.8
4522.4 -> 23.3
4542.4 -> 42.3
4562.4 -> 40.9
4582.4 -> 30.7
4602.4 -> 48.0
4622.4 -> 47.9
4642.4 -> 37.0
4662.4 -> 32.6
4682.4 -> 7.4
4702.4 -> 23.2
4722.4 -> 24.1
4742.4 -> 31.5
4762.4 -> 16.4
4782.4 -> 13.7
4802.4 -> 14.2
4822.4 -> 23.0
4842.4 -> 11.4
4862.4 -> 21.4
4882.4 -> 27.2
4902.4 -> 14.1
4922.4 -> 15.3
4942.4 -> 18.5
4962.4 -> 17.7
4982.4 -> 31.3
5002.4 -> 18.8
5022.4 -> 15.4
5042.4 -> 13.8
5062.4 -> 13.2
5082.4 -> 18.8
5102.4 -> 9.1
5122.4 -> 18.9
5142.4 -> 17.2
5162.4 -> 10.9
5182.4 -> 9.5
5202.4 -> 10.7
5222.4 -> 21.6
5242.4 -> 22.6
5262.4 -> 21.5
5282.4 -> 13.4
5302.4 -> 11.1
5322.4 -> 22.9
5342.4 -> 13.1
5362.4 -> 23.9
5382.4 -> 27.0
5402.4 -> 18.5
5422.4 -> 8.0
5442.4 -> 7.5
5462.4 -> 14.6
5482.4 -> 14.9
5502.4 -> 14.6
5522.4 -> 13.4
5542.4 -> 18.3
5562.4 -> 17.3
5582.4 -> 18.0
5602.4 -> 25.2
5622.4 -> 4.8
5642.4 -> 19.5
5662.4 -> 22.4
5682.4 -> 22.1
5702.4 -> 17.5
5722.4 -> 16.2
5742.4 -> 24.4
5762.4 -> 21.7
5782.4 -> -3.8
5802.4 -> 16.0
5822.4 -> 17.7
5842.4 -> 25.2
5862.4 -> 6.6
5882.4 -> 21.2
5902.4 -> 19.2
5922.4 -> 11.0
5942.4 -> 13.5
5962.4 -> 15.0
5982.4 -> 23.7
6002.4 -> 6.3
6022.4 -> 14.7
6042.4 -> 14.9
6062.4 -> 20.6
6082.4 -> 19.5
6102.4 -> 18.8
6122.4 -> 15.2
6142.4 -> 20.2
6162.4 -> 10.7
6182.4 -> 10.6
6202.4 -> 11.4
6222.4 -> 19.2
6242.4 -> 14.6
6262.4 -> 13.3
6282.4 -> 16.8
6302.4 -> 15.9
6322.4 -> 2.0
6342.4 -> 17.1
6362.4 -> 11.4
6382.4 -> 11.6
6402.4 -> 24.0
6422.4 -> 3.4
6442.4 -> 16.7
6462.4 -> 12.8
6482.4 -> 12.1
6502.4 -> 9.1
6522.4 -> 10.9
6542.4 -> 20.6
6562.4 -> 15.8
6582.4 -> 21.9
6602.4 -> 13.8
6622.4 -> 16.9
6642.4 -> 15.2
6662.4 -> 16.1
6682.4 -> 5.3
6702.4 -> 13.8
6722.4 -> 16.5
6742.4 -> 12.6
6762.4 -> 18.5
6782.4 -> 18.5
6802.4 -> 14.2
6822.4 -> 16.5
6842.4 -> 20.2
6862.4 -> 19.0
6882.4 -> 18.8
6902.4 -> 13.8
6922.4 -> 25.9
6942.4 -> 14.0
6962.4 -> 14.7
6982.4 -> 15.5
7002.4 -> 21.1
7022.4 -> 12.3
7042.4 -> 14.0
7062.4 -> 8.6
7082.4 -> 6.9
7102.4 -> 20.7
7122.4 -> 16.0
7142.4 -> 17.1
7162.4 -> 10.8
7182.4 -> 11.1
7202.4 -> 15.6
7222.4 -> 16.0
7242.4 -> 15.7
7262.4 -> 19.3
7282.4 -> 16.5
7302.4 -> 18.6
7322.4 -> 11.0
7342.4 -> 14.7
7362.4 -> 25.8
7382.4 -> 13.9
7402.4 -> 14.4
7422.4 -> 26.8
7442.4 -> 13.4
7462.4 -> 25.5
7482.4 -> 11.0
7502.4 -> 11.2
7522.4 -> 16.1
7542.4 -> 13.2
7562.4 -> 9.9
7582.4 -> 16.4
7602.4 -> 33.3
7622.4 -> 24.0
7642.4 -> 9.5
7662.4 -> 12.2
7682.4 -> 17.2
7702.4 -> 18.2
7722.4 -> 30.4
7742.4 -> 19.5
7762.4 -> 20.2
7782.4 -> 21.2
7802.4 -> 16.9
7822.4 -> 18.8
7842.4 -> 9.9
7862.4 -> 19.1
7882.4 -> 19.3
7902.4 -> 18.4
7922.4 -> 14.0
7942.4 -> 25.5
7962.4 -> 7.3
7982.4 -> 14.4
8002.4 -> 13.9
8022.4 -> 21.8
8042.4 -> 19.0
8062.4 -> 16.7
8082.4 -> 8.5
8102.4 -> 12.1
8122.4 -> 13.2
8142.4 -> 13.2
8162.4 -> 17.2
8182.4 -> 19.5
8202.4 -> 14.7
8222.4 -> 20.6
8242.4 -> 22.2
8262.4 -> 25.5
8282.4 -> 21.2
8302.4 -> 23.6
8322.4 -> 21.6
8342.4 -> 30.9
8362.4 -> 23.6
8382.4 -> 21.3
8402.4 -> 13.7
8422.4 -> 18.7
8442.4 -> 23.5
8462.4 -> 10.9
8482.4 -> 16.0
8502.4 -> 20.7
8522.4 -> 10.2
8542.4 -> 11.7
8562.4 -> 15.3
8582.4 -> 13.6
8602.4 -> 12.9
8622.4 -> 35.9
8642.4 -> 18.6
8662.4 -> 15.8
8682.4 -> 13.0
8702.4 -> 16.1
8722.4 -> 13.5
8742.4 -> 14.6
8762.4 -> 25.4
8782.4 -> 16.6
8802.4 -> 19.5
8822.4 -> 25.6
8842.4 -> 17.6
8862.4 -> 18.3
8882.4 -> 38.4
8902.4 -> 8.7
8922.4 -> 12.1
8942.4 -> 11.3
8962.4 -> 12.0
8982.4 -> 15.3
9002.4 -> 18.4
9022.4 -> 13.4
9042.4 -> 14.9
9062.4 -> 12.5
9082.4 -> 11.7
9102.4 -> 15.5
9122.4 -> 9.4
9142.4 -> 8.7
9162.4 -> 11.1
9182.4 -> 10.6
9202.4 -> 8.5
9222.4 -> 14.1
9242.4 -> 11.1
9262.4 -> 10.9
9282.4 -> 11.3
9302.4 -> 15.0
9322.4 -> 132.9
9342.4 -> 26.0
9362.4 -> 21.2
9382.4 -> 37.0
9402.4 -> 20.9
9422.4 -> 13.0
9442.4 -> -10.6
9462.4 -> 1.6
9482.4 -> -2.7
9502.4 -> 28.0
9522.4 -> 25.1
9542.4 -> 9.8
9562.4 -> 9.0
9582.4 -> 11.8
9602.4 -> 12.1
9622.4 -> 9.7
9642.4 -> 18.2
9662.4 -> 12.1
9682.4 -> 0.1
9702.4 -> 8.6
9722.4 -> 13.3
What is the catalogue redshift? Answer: 1.97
